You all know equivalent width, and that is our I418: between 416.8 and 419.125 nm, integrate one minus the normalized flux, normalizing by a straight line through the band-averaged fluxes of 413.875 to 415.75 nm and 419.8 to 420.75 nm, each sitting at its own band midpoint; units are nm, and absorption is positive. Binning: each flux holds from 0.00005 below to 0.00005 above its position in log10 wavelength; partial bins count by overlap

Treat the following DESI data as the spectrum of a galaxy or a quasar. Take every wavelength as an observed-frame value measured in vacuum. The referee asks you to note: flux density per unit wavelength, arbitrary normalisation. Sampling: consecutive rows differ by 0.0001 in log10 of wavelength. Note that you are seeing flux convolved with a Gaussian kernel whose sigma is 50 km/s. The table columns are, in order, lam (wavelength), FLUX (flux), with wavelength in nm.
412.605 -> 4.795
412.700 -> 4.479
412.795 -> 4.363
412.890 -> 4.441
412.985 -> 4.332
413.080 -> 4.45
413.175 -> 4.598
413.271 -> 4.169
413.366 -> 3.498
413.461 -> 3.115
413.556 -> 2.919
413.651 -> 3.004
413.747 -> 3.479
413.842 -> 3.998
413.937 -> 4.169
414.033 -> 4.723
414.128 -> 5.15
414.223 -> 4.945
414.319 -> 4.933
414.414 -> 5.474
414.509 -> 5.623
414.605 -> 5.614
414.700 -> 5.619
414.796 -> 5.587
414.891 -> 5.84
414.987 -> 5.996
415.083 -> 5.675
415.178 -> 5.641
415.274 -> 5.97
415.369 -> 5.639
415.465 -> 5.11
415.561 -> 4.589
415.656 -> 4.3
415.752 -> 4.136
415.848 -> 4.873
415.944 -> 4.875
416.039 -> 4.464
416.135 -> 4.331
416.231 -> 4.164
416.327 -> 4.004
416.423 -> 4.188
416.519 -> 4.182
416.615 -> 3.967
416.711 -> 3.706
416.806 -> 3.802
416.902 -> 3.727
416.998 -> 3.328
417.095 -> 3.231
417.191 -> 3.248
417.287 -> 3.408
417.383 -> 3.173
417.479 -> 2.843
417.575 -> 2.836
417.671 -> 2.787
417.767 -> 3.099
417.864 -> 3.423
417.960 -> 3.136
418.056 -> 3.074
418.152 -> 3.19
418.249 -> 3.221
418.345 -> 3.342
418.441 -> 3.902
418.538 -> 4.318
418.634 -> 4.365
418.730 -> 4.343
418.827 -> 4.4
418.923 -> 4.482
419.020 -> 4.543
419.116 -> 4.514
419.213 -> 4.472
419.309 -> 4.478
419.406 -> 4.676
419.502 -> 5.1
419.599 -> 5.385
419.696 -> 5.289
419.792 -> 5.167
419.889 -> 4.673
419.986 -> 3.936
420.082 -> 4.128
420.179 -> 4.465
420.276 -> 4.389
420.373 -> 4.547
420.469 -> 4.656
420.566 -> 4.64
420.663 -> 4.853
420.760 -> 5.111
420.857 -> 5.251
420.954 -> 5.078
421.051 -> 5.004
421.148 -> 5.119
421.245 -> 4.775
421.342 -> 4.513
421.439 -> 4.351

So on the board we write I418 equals 0.60 nm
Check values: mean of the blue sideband 5.26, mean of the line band 3.57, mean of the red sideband 4.53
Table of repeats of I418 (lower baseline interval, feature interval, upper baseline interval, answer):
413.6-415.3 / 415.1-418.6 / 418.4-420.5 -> 0.649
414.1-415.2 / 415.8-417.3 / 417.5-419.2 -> 0.202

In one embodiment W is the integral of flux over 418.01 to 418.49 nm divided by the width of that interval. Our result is 3.34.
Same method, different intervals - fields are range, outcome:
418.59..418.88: 4.38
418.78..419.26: 4.48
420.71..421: 5.14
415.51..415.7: 4.47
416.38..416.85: 3.97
